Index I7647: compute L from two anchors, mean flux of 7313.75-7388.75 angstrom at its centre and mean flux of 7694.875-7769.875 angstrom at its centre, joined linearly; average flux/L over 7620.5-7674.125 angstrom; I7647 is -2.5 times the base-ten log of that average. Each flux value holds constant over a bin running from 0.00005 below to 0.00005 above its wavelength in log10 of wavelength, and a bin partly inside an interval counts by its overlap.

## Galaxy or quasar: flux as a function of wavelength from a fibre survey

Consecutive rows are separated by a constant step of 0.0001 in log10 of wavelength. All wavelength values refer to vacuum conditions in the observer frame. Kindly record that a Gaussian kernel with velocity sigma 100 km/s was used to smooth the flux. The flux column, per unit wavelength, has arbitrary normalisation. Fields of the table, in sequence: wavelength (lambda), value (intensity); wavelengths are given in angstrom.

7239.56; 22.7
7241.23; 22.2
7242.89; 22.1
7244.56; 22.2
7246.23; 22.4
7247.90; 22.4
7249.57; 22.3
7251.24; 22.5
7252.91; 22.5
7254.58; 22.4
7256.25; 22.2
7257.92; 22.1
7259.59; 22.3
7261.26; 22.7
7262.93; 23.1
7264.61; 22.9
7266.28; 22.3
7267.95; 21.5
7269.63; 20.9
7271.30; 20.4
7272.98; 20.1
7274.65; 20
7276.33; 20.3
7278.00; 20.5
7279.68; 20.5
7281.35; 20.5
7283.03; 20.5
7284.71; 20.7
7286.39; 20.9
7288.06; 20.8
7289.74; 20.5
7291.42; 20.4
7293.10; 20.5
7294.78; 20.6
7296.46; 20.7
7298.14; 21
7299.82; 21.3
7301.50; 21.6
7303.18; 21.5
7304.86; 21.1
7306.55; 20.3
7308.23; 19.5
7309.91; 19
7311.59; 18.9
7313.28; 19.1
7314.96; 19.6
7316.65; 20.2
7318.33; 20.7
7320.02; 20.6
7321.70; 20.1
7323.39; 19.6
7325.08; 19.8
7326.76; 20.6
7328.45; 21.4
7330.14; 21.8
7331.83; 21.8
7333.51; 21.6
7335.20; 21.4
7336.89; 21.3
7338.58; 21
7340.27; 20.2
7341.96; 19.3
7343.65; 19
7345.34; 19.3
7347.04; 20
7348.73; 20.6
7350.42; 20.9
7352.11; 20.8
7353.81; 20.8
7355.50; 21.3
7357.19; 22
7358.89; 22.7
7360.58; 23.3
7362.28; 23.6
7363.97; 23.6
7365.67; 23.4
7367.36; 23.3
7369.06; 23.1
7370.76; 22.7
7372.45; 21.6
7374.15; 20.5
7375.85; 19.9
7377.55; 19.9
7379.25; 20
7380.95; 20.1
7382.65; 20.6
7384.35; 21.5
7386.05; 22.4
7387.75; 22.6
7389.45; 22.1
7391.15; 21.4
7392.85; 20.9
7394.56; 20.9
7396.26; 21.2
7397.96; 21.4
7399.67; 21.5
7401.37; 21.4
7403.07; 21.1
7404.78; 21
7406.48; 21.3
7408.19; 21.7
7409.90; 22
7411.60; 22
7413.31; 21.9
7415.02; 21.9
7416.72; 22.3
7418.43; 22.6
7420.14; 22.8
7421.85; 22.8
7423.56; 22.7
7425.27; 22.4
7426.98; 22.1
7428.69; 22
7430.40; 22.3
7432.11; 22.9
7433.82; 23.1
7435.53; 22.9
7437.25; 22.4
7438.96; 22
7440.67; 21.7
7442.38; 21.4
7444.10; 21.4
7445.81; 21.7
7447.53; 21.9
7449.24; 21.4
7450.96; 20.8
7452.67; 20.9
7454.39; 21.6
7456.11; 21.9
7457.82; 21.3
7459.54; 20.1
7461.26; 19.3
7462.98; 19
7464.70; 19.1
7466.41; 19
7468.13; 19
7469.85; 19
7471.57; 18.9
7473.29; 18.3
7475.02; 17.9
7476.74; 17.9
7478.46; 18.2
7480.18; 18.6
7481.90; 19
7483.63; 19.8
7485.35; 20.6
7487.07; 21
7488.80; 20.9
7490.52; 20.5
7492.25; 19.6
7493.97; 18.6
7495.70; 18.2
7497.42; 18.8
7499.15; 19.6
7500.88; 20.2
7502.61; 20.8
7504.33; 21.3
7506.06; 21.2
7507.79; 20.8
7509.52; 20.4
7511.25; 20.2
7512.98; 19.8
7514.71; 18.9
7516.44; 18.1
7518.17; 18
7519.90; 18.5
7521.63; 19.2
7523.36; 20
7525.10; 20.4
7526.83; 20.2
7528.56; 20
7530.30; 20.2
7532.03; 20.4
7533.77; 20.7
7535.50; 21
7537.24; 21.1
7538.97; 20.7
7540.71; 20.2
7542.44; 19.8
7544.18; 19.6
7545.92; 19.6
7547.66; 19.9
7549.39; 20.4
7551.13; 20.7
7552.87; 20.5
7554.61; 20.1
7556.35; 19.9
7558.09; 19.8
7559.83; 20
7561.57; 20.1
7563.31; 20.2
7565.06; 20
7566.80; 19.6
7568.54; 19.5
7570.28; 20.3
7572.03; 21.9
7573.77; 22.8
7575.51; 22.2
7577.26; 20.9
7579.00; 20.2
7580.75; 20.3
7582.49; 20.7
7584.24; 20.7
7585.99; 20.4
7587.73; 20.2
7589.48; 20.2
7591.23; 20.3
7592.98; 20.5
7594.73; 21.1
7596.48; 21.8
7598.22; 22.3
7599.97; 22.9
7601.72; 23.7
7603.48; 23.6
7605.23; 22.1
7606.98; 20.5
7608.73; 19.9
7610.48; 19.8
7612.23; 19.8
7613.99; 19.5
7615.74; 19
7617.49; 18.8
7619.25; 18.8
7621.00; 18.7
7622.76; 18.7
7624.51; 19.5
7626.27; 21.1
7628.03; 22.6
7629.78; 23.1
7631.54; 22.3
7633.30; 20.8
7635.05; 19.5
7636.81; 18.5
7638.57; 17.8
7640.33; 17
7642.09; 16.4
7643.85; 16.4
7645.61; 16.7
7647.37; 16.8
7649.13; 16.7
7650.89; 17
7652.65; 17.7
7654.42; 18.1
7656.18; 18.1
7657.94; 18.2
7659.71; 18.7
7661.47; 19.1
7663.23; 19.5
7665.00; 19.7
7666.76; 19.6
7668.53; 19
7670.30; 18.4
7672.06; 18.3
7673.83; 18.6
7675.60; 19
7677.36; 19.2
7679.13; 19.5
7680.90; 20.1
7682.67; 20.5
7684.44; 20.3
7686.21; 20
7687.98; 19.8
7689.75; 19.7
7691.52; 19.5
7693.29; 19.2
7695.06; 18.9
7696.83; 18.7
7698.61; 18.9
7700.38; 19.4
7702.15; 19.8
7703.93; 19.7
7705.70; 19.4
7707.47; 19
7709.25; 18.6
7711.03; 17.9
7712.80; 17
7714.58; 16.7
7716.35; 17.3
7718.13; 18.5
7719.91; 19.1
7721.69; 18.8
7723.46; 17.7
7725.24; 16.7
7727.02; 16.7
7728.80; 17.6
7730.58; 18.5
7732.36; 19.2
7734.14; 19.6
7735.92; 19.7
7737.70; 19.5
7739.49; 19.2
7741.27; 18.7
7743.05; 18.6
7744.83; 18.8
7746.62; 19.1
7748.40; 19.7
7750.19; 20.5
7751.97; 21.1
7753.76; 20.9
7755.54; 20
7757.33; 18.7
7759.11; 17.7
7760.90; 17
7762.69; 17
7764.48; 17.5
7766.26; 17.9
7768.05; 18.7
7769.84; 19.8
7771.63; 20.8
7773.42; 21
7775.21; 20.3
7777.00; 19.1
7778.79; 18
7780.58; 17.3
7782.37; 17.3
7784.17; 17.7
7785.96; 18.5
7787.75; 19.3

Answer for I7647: 0.02 mag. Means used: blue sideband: 21.1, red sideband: 18.7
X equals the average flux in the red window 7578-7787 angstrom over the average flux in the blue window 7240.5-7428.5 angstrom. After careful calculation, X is 0.90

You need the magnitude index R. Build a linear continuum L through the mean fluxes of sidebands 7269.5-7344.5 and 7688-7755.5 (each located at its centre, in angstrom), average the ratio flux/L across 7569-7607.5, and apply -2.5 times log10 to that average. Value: -0.103 mag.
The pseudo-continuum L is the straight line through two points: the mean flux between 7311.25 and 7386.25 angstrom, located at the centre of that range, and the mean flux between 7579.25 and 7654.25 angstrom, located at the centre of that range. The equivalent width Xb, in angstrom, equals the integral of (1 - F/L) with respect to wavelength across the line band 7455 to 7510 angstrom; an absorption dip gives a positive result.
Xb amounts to 2.1 angstrom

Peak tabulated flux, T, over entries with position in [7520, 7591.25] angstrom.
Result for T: 22.8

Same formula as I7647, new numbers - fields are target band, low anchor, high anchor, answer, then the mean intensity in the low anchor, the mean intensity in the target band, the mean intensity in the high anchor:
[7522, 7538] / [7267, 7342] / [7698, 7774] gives -0.04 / 20.6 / 20.4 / 18.8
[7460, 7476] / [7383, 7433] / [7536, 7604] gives 0.14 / 21.9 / 18.9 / 20.7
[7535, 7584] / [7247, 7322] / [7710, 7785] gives -0.05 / 21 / 20.4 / 18.6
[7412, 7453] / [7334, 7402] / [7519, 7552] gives -0.06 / 21.3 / 22.1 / 20.1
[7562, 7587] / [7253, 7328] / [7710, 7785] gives -0.07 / 20.8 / 20.7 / 18.6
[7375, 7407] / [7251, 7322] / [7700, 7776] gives -0.04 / 20.9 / 21.1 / 18.8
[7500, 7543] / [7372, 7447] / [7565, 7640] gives 0.05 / 21.7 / 20.1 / 20.6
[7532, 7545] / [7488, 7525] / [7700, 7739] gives -0.05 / 19.7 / 20.4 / 18.5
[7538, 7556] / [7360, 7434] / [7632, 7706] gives 0.00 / 21.9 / 20.2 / 18.8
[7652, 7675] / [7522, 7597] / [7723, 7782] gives 0.05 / 20.4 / 18.7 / 18.9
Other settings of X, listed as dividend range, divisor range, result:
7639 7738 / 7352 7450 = 0.85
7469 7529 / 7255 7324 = 0.94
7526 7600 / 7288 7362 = 0.99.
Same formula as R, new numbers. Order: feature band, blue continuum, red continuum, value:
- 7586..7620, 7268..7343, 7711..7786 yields -0.08 mag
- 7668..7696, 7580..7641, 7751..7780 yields 0.03 mag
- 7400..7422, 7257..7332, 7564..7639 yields -0.06 mag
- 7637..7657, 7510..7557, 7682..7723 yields 0.12 mag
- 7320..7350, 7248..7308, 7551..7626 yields 0.03 mag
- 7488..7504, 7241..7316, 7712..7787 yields 0.01 mag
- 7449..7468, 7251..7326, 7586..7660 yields 0.00 mag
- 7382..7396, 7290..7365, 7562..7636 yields -0.04 mag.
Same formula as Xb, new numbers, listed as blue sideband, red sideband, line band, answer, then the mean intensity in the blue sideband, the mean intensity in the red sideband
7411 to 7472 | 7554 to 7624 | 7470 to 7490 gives 1.87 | 21.4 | 20.5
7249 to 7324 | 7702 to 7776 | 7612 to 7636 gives -1.03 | 20.9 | 18.8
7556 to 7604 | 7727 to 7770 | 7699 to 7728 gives 1.57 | 20.9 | 18.9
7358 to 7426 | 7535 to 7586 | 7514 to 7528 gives 1.07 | 21.8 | 20.4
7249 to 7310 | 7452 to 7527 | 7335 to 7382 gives -1.52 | 21.2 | 19.6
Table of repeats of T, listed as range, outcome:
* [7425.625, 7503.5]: 23.1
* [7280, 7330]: 21.6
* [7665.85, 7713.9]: 20.5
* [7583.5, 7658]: 23.7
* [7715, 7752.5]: 21.1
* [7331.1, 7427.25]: 23.6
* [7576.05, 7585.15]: 20.9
